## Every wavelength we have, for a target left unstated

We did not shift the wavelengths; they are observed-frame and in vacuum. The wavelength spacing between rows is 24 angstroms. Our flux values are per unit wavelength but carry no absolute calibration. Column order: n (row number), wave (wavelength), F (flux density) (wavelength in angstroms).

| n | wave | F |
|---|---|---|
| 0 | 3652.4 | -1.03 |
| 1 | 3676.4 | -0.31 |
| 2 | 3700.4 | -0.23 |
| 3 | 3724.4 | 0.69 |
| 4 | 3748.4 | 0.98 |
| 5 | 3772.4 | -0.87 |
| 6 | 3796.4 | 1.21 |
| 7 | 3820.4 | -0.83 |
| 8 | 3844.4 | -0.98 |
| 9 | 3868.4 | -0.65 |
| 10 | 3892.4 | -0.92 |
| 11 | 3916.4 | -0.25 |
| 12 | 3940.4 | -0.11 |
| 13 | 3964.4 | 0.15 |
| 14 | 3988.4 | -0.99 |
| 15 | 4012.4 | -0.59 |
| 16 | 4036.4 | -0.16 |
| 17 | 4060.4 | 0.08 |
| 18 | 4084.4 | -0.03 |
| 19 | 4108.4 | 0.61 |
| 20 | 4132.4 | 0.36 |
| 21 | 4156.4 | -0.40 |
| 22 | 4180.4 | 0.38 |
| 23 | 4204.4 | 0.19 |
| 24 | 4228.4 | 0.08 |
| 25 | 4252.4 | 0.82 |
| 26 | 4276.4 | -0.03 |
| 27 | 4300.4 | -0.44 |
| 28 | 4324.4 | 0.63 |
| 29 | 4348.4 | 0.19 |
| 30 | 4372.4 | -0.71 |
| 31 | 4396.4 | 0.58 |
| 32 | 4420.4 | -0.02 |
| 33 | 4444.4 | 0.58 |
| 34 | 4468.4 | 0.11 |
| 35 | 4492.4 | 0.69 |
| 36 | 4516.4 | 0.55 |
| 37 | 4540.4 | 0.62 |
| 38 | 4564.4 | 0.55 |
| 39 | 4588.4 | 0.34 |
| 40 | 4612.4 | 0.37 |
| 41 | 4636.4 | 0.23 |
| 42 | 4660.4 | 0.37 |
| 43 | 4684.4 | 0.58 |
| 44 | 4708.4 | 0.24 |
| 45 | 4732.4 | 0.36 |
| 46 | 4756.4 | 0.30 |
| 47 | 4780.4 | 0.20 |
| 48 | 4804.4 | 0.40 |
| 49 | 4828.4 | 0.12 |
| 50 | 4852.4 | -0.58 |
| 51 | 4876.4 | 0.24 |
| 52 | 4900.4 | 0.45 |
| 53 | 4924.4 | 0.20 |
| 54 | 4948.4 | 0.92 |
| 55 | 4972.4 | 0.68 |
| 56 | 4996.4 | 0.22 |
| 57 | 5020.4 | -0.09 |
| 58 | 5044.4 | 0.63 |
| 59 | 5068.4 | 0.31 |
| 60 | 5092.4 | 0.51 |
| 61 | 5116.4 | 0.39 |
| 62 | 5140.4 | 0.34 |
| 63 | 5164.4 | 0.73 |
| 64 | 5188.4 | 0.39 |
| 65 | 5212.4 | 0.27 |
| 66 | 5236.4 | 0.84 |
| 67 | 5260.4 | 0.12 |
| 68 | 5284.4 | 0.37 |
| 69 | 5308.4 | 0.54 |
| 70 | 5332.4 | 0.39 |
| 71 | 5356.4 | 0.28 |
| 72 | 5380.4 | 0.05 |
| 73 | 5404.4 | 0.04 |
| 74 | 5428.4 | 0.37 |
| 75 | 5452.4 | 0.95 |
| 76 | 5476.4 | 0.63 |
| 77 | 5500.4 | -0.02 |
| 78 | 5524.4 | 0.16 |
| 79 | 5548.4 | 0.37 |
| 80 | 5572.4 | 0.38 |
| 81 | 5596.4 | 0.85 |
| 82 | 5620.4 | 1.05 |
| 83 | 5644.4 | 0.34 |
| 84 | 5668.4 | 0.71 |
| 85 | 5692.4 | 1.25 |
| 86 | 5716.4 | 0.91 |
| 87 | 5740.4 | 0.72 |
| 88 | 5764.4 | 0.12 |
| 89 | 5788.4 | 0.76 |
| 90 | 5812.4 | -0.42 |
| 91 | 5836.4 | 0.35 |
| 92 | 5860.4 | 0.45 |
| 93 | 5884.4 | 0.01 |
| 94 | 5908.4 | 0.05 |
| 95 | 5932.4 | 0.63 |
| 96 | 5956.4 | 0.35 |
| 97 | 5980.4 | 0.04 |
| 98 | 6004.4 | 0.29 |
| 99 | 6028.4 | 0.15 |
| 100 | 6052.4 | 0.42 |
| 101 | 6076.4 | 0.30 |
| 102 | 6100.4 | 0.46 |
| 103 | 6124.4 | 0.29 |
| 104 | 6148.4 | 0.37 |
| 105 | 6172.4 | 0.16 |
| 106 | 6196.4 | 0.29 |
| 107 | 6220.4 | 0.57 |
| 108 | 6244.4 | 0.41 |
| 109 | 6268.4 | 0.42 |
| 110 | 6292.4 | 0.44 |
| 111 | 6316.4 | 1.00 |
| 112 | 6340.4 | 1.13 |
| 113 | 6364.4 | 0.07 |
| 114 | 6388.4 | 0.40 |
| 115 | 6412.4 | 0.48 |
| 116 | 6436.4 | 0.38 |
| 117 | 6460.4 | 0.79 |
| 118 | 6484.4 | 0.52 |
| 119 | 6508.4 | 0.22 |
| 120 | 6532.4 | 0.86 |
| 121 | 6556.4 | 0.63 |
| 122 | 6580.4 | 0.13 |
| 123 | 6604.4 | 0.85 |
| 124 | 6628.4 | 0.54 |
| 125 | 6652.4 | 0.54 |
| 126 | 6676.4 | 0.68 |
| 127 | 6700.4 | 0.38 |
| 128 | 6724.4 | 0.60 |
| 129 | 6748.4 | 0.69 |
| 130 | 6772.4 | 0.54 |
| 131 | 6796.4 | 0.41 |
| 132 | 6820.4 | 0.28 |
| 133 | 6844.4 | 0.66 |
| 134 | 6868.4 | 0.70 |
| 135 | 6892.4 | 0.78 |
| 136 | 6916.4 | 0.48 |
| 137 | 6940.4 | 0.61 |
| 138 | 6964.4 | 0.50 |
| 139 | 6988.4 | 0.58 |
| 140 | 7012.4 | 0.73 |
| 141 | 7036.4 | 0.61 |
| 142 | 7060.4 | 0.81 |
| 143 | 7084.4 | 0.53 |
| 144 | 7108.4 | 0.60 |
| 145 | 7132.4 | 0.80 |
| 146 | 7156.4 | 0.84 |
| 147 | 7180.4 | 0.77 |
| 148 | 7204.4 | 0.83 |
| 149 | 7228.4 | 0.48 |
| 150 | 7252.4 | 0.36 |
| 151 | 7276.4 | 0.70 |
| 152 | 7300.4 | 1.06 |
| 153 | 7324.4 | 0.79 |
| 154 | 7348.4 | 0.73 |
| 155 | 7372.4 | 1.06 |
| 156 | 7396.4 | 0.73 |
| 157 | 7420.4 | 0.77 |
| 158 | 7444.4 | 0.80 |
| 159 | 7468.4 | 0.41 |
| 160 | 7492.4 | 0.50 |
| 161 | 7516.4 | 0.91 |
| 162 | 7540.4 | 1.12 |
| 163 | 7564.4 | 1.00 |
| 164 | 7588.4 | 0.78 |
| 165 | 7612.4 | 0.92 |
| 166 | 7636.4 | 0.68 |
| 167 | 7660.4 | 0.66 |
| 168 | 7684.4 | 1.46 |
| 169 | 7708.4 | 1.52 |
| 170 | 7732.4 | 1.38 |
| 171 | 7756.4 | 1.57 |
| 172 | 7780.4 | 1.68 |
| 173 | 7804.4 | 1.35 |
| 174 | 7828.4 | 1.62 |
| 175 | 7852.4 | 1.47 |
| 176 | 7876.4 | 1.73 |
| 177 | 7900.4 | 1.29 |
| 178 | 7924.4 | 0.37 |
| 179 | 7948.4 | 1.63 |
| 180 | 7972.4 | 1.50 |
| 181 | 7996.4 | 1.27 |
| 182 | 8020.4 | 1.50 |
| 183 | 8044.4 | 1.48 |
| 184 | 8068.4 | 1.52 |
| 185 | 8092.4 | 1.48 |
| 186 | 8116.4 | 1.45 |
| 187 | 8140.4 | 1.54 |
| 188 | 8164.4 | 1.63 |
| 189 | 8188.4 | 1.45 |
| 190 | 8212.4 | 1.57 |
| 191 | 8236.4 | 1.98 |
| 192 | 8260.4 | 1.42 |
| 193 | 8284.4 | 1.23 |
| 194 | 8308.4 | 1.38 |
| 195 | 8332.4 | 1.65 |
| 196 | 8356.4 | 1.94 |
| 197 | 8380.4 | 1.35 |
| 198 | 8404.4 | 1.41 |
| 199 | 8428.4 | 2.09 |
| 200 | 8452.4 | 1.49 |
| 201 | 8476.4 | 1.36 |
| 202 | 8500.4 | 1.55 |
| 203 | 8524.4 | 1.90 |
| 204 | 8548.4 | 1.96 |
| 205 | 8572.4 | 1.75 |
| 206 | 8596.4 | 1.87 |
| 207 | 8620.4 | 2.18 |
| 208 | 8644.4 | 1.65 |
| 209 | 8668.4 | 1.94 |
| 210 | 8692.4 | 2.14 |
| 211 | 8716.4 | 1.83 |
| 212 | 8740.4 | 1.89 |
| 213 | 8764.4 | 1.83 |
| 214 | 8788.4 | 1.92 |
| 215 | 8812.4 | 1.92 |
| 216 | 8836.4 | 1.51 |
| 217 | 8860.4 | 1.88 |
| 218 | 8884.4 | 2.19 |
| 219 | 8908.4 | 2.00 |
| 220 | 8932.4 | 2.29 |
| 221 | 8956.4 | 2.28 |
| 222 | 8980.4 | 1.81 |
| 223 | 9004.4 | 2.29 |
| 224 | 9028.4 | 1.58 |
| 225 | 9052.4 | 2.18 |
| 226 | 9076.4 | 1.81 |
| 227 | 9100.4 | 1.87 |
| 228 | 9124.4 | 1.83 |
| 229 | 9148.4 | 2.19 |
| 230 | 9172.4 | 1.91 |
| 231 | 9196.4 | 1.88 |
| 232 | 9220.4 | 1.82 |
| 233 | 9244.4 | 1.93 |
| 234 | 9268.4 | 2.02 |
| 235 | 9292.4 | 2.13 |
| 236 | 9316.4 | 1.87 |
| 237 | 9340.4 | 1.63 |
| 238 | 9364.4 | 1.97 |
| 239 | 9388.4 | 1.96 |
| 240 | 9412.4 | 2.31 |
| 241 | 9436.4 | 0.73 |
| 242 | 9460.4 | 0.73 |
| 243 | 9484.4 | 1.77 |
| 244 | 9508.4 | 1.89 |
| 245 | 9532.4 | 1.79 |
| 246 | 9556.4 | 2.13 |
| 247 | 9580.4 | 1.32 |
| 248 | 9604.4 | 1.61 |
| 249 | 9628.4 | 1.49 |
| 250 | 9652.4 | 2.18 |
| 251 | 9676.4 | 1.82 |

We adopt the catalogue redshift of 0.928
